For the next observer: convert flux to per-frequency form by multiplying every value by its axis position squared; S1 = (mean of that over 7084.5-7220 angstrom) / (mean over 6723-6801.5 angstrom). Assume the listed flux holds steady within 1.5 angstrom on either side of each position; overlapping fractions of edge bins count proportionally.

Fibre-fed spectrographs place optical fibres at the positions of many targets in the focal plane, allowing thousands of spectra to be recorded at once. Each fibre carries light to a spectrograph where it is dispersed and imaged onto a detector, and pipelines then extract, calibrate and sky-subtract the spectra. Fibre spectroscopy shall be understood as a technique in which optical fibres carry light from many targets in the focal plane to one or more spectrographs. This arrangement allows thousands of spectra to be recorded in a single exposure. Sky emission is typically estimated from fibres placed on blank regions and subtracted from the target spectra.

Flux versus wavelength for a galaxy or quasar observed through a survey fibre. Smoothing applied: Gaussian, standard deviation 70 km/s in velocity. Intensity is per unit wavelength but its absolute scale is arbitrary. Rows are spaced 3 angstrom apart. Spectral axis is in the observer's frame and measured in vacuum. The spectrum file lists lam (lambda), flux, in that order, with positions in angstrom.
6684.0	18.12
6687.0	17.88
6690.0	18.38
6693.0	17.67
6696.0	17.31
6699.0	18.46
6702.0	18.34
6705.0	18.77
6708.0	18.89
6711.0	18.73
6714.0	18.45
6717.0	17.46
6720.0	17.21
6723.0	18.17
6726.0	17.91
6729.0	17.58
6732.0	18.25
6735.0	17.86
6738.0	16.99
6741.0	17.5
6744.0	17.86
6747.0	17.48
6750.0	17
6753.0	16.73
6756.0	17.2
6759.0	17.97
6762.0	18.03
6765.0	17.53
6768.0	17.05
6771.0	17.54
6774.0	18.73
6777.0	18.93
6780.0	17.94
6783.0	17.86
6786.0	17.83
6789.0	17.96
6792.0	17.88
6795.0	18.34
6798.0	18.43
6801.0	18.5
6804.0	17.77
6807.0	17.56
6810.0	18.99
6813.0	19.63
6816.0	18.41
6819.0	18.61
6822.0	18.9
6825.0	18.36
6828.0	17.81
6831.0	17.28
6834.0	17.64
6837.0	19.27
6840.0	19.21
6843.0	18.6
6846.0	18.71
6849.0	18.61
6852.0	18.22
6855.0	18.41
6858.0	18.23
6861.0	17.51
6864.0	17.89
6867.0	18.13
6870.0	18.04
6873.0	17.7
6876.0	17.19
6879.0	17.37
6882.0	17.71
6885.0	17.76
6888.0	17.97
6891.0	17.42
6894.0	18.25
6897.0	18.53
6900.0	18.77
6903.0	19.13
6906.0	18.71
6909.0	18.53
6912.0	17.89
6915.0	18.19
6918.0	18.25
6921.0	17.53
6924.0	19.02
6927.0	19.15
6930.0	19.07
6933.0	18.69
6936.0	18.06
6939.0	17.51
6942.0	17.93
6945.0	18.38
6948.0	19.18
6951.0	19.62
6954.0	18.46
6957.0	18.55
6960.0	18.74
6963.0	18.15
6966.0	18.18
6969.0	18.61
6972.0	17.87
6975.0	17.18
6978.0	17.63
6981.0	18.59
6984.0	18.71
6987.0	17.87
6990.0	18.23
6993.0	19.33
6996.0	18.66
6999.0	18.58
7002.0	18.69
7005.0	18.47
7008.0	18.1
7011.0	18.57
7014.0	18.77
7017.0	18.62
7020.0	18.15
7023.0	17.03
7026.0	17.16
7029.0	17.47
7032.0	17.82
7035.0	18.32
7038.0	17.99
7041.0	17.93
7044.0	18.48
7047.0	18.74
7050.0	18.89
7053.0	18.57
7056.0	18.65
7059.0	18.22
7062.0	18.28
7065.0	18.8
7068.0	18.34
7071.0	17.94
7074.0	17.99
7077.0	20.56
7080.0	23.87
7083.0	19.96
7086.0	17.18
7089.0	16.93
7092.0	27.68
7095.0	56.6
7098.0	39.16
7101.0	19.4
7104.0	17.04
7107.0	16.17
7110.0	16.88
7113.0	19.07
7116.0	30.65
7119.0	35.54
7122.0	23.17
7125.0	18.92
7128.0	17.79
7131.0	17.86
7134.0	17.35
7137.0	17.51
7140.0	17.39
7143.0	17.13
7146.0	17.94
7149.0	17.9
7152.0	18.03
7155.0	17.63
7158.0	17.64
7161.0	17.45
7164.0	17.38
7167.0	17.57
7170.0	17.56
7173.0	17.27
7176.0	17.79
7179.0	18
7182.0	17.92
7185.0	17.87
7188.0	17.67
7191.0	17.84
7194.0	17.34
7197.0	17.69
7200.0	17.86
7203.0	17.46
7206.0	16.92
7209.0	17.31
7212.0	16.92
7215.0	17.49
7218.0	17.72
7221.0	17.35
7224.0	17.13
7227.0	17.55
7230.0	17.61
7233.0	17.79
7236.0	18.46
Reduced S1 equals 1.25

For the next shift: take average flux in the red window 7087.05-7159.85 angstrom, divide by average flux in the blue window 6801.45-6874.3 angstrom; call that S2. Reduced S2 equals 1.21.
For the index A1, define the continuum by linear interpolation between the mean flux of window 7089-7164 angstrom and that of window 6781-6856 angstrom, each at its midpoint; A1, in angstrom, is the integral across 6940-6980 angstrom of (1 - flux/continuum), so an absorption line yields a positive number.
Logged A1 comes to 3.3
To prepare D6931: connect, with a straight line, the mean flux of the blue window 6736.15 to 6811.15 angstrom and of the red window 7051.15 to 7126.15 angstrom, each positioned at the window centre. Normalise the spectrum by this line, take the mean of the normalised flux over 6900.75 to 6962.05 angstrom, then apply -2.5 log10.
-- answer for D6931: 0.09 mag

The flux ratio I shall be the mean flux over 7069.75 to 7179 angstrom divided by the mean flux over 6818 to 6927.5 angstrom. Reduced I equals 1.15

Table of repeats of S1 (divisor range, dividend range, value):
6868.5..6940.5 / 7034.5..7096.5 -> 1.21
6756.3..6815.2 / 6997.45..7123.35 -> 1.25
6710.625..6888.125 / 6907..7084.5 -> 1.09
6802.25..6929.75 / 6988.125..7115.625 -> 1.16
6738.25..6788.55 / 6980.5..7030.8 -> 1.11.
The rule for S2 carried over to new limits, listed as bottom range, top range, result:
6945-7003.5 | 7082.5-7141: 1.26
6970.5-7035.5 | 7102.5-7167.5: 1.06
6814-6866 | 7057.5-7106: 1.25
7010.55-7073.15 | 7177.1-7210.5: 0.97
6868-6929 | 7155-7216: 0.97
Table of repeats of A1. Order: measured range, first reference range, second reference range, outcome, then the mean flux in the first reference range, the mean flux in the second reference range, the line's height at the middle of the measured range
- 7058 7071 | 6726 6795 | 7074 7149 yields 2.0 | 17.7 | 22.4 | 21.8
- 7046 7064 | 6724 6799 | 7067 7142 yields 2.6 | 17.8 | 22.4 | 21.8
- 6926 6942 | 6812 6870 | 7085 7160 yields 0.9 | 18.4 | 21.9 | 19.6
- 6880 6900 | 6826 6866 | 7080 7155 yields 1.0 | 18.3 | 22.2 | 18.9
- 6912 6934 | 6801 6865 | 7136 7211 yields -0.4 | 18.4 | 17.6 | 18.2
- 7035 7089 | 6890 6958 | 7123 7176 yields -2.3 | 18.5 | 17.7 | 18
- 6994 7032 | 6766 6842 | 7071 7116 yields 6.7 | 18.3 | 23.5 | 22.1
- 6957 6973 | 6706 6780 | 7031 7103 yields 1.6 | 17.8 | 21.5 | 20.3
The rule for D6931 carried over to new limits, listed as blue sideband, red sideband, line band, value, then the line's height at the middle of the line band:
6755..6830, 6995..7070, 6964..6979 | 0.020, 18.3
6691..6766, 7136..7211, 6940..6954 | -0.059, 17.7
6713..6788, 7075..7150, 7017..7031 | 0.205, 21.2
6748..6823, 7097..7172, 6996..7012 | 0.039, 19.2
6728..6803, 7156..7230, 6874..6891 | 0.009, 17.7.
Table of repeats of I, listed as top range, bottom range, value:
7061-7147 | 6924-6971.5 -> 1.18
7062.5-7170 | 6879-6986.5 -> 1.15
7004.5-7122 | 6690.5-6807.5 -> 1.17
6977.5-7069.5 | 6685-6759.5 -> 1.03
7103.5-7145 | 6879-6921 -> 1.11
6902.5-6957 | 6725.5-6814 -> 1.03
